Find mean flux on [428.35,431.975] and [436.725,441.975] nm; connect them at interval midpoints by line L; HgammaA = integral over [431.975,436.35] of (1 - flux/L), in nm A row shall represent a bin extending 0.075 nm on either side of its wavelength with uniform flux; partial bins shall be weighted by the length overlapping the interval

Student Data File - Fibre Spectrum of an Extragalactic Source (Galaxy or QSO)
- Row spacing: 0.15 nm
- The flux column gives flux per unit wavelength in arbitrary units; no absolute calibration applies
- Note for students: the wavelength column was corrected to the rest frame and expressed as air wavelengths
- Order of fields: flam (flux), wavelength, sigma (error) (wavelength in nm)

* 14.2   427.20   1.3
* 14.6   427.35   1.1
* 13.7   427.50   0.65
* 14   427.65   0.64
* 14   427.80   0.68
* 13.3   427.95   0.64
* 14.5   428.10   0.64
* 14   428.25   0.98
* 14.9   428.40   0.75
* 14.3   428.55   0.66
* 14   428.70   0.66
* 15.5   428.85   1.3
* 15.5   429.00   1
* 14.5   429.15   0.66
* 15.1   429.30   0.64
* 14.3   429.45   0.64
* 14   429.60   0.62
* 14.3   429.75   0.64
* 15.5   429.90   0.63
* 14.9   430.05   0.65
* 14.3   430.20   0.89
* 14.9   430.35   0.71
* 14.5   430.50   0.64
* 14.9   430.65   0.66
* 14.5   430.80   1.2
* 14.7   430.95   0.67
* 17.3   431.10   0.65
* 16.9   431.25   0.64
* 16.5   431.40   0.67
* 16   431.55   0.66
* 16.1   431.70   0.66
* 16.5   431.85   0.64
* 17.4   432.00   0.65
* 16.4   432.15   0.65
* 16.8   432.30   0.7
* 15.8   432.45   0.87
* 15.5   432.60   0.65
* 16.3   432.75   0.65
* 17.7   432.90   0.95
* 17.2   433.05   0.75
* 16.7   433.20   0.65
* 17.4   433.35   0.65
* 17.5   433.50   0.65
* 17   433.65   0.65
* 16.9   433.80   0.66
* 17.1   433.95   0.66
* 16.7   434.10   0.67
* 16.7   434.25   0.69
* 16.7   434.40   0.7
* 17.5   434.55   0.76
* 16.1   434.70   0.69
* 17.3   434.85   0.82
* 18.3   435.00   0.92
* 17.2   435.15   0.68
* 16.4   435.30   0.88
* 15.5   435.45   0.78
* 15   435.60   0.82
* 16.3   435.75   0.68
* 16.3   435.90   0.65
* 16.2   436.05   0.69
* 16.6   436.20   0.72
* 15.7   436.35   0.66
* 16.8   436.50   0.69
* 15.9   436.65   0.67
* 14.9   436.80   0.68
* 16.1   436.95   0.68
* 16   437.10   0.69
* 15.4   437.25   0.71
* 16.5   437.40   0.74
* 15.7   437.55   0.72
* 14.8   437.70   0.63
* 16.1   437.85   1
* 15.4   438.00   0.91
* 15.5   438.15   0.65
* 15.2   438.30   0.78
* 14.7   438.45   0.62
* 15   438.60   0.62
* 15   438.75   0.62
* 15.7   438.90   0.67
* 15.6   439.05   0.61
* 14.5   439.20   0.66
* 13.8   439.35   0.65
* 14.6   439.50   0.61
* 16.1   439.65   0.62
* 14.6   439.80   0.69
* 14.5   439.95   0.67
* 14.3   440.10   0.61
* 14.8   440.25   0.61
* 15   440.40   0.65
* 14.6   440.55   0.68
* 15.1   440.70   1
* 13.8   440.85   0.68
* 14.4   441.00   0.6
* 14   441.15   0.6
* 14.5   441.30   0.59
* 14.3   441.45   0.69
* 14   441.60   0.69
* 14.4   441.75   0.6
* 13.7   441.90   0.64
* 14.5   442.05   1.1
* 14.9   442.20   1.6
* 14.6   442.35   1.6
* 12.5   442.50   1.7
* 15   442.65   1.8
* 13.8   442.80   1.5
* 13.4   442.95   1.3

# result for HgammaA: -0.46 nm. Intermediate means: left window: 15.2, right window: 14.9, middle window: 16.7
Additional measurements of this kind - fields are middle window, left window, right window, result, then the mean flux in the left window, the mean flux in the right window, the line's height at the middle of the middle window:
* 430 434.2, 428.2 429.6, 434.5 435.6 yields -0.13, 14.7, 16.8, 15.7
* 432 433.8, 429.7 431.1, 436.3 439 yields -0.20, 14.9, 15.6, 15.1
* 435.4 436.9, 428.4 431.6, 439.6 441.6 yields -0.12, 15.1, 14.6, 14.8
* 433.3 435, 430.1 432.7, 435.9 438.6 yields -0.14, 15.8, 15.7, 15.8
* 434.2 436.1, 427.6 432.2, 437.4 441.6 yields -0.20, 15.1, 14.9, 15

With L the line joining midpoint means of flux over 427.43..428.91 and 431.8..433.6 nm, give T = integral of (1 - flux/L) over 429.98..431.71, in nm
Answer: 0.033 nm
